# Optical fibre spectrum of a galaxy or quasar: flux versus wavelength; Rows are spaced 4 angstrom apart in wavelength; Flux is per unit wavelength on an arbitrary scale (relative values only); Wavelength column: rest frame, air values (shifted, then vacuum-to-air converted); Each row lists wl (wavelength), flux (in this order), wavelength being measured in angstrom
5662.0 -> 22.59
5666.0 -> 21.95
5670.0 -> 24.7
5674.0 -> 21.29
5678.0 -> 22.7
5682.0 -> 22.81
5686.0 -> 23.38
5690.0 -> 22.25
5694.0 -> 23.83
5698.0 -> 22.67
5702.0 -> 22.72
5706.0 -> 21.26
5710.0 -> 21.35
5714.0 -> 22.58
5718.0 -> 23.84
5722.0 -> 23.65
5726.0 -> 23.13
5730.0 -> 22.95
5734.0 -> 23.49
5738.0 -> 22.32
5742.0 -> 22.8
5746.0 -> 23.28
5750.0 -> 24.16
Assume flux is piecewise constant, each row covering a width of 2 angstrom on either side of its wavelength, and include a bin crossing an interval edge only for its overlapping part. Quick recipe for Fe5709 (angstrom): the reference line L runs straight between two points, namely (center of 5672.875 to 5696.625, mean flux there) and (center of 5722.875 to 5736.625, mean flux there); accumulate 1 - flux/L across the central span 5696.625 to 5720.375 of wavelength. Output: 0.59 angstrom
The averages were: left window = 22.8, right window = 23.2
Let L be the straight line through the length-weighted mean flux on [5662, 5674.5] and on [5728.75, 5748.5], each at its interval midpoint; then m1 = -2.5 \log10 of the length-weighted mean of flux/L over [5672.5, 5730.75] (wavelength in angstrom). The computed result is 0.01 mag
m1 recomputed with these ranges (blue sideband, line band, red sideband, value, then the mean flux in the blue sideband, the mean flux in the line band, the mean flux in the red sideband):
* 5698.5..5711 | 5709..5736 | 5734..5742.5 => -0.034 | 21.9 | 23.1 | 22.7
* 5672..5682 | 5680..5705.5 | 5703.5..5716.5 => -0.040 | 22.2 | 22.8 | 21.8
